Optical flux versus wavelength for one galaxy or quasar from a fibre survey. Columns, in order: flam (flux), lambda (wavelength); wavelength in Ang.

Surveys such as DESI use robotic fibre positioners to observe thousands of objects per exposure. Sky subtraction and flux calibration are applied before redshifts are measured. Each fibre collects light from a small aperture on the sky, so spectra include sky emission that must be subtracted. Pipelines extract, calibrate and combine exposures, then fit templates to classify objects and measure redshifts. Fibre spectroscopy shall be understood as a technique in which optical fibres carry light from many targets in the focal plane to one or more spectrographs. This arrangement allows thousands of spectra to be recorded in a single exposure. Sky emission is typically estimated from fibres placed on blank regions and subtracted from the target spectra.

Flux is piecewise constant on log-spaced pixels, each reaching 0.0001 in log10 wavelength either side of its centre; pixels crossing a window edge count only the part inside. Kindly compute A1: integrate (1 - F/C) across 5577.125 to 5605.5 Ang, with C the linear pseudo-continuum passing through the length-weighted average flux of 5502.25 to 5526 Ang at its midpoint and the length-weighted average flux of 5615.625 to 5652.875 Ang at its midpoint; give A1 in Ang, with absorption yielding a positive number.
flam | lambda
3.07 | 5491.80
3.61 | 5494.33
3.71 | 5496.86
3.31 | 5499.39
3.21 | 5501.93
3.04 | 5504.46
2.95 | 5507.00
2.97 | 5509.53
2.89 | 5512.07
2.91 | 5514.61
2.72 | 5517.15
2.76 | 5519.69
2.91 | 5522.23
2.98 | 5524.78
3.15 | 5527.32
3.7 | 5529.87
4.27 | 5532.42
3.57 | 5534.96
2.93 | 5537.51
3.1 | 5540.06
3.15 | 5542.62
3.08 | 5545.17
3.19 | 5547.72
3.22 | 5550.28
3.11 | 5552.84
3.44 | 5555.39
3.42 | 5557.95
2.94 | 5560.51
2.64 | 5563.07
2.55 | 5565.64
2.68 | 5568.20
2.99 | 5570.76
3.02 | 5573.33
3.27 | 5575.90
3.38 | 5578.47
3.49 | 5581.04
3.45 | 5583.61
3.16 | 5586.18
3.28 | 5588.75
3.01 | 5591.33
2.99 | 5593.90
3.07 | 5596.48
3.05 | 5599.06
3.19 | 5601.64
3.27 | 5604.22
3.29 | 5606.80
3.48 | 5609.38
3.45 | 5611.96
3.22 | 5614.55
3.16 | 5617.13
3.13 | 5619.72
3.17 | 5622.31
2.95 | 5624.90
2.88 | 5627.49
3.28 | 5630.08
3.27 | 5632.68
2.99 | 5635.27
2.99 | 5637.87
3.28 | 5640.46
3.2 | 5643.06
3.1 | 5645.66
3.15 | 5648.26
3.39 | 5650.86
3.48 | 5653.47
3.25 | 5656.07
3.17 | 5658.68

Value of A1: -1.4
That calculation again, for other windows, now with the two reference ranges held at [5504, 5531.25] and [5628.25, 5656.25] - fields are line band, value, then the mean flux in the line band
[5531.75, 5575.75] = -0.90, 3.12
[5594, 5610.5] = -0.33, 3.21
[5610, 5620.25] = -0.33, 3.26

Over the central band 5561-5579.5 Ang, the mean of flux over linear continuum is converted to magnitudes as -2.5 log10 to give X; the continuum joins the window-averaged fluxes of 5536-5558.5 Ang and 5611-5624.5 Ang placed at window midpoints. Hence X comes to 0.09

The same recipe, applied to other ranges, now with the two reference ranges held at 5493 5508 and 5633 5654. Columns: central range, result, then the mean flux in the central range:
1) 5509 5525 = 0.15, 2.87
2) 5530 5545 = -0.04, 3.4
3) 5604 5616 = -0.04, 3.35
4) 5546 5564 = 0.04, 3.15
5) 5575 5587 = -0.04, 3.36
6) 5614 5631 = 0.04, 3.11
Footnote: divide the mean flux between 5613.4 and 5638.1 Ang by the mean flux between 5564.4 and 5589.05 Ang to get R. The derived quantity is 1.0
